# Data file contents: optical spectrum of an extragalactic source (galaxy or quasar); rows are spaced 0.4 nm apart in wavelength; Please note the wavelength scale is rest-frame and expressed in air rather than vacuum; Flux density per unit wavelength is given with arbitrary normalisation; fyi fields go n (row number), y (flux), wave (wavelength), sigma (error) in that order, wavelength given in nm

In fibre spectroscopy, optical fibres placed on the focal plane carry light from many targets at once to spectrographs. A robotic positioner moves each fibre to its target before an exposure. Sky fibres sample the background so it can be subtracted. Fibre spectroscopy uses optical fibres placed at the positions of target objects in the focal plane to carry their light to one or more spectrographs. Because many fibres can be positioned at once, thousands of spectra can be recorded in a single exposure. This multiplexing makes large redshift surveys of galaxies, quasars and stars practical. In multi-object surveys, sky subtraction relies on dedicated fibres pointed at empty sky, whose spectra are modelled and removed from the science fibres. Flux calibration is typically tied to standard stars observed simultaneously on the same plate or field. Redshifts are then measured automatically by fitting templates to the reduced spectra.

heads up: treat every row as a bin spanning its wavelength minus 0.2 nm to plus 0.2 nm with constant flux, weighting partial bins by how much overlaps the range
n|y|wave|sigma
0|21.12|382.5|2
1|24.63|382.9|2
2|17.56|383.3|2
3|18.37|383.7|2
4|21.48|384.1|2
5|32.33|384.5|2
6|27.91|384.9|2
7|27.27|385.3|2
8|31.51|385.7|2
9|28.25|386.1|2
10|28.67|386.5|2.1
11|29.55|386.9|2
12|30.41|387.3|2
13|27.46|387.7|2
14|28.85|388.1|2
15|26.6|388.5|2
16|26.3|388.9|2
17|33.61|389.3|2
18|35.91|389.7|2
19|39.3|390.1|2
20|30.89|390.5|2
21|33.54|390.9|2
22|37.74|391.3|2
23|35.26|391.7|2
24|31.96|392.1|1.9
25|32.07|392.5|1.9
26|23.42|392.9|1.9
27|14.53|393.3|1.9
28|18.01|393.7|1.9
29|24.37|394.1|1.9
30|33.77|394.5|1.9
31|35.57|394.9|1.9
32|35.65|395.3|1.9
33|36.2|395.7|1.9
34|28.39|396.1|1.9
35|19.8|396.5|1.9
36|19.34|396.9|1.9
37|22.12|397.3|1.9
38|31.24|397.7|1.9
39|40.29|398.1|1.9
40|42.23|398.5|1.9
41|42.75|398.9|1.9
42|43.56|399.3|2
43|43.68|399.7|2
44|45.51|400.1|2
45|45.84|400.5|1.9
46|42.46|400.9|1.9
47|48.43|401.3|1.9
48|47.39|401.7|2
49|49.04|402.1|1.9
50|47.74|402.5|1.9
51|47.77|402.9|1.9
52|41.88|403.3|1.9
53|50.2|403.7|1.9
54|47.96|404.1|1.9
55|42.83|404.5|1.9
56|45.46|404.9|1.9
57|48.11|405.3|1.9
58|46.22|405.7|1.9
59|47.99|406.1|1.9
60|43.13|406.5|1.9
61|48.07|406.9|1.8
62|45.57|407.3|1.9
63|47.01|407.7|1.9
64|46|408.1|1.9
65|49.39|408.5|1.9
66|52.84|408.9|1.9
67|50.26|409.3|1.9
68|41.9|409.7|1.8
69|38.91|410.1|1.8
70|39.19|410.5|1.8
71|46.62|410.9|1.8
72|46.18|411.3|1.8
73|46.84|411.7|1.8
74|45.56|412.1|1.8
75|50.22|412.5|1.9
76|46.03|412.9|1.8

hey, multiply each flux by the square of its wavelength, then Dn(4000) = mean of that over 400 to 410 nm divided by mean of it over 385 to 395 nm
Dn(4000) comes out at 1.70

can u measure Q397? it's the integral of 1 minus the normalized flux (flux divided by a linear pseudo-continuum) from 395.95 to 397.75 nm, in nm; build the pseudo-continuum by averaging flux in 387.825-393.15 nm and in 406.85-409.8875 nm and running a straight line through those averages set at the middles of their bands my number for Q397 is 0.67 nm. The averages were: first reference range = 31.7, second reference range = 47.6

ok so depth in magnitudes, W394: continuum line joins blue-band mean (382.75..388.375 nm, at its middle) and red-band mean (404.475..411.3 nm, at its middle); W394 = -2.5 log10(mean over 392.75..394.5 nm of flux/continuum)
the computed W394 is 0.487 mag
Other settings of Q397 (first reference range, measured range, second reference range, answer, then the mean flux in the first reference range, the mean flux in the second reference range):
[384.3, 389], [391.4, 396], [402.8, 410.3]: 0.749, 28.8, 46.4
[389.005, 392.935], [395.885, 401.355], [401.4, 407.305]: 0.645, 33.6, 46.7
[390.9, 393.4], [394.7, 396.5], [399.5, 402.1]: 0.192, 30.1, 45.8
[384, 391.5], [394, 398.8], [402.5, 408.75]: 0.899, 30.5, 46.6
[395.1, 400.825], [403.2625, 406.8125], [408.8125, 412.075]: -0.455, 35.6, 45.1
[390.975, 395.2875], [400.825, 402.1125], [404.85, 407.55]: -0.217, 29.1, 46.4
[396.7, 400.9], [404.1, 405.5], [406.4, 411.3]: -0.106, 37.9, 45.8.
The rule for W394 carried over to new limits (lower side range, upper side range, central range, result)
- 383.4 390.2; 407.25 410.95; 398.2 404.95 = -0.140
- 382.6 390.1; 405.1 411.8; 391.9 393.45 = 0.264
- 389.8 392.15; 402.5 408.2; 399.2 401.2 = -0.054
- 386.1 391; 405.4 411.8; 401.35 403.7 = -0.142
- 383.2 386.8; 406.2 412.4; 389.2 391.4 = -0.152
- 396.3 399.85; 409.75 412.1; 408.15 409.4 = -0.197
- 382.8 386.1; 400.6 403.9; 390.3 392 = -0.025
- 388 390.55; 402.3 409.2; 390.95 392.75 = 0.007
